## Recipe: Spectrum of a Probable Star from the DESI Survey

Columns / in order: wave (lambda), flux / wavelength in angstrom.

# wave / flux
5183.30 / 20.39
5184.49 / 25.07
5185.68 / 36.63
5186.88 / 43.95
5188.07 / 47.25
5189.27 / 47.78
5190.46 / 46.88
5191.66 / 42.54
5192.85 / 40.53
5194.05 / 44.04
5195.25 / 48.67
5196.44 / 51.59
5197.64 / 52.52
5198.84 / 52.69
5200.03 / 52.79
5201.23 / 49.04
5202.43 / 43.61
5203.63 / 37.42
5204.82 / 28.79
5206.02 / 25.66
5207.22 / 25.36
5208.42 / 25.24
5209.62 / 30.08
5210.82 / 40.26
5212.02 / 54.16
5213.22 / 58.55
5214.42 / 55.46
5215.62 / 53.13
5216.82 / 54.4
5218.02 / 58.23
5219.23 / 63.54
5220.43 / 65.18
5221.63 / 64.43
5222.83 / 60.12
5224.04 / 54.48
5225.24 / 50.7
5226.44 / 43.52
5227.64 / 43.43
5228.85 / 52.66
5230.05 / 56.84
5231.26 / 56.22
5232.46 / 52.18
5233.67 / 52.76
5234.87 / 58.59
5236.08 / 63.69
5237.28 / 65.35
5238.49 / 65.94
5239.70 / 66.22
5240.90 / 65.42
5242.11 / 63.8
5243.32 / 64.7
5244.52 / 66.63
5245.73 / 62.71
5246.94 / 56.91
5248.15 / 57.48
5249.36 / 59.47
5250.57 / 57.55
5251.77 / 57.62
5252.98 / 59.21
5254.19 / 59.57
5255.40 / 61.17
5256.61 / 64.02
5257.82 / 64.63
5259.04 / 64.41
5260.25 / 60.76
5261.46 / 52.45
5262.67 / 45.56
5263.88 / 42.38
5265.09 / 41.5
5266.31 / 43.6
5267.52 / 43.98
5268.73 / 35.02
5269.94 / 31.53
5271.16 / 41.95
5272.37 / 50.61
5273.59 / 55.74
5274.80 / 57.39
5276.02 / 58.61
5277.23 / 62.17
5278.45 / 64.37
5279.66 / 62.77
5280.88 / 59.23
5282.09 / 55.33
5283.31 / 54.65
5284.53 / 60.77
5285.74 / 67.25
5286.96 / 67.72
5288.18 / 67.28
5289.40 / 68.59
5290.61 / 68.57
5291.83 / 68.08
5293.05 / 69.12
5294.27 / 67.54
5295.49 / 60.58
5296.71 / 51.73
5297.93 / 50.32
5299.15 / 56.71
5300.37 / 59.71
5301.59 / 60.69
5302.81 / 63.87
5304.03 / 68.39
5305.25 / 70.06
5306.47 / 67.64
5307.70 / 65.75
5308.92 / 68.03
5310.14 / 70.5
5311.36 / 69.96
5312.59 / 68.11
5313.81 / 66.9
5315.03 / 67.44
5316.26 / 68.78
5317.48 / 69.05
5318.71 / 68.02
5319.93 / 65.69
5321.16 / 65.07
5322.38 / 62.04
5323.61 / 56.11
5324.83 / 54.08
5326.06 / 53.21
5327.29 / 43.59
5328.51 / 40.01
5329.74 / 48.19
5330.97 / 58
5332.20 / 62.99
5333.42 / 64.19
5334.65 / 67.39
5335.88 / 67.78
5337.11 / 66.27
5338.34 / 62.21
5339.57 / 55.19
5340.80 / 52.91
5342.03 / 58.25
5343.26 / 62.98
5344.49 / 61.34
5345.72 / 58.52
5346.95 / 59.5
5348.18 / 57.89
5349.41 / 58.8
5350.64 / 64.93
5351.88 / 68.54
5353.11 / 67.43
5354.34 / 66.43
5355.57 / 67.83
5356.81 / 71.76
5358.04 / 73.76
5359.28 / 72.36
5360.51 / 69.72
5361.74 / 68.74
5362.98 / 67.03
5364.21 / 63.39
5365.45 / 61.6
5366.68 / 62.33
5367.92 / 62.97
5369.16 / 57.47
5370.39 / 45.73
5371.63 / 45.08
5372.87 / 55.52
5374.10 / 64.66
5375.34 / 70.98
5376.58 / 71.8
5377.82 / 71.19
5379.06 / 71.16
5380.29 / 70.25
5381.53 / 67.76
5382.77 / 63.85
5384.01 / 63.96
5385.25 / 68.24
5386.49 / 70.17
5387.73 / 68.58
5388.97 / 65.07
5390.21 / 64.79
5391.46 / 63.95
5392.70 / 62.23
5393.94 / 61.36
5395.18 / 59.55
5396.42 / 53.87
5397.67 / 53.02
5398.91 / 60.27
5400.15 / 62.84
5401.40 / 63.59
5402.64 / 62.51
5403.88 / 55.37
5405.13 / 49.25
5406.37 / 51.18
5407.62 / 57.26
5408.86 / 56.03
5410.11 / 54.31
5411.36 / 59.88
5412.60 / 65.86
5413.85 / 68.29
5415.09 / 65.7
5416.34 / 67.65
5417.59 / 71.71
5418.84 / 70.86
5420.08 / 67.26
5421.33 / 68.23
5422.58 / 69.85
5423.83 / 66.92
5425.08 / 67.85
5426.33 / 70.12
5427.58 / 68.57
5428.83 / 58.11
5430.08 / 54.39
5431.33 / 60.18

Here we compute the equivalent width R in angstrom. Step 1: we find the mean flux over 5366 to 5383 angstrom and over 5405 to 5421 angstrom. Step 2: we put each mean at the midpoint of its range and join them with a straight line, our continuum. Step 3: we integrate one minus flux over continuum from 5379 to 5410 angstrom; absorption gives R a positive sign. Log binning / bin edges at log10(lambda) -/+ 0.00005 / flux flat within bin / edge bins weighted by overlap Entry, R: 0.6 angstrom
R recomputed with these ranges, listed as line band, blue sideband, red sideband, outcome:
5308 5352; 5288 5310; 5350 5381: 2.2 angstrom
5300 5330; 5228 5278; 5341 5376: -1.3 angstrom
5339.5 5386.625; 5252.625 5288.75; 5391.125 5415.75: -4.8 angstrom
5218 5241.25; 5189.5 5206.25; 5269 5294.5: -3.5 angstrom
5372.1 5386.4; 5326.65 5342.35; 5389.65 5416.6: -2.0 angstrom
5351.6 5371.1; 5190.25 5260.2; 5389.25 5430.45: -1.7 angstrom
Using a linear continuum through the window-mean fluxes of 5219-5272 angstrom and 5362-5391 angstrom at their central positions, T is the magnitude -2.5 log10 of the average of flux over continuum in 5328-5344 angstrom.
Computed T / 0.04 mag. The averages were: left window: 55.8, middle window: 59.1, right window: 64.1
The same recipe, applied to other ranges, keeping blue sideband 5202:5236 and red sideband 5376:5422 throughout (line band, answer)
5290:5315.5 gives -0.16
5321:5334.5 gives 0.05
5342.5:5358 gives -0.08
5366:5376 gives 0.06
